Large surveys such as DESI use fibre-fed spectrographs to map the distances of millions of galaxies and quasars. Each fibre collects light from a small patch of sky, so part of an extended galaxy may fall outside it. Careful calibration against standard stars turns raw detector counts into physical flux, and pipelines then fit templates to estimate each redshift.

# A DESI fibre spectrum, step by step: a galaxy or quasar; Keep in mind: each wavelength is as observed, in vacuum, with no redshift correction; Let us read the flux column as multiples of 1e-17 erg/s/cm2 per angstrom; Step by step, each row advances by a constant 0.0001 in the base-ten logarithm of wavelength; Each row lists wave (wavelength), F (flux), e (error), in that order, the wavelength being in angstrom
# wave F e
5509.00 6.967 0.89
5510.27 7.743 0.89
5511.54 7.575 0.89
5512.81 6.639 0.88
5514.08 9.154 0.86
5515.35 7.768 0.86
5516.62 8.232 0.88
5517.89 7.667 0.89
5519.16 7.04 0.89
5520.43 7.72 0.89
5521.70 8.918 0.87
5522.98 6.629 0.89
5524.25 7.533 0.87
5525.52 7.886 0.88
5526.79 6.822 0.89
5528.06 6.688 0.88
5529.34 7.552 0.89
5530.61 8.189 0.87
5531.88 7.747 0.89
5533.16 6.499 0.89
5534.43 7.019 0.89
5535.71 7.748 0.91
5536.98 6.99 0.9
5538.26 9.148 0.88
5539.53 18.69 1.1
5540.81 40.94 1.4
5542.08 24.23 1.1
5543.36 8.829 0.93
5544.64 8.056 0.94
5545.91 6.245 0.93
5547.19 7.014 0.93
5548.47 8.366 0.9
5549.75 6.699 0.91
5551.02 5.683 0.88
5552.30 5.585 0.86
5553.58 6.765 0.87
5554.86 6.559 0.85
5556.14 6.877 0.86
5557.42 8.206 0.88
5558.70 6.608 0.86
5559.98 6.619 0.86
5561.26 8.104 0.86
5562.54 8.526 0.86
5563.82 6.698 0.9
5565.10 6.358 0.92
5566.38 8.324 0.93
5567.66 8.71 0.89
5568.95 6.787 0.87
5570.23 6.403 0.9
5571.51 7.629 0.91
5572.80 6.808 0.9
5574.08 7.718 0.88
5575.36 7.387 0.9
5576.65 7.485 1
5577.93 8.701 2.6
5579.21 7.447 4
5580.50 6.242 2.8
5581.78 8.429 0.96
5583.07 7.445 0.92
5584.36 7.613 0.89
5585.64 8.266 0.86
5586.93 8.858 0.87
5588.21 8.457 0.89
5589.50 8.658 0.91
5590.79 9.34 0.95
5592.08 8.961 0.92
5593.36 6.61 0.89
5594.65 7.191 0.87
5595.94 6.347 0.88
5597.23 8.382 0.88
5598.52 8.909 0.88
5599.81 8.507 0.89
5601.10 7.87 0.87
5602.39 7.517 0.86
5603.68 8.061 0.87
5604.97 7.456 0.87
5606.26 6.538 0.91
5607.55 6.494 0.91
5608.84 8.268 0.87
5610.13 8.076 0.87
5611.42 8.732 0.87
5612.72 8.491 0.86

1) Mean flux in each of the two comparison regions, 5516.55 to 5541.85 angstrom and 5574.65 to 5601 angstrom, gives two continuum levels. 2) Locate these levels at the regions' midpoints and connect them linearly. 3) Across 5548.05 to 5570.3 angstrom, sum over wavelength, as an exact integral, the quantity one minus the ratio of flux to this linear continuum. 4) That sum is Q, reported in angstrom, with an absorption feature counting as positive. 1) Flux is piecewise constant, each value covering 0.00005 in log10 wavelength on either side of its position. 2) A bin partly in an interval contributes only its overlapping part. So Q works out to 4.6 angstrom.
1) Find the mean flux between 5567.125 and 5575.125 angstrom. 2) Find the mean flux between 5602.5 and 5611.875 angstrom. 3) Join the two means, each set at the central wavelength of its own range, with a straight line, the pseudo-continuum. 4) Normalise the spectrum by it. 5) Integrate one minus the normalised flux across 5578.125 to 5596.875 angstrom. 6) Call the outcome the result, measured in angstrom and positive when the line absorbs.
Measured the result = -1.0 angstrom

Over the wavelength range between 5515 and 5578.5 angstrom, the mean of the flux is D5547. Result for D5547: 8.63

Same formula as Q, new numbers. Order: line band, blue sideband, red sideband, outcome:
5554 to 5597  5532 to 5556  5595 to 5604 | 6.6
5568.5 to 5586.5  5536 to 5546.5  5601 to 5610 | 5.5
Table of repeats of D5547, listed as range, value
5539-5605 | 8.72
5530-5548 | 11.9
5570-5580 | 7.47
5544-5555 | 6.79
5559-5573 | 7.36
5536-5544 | 17.7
